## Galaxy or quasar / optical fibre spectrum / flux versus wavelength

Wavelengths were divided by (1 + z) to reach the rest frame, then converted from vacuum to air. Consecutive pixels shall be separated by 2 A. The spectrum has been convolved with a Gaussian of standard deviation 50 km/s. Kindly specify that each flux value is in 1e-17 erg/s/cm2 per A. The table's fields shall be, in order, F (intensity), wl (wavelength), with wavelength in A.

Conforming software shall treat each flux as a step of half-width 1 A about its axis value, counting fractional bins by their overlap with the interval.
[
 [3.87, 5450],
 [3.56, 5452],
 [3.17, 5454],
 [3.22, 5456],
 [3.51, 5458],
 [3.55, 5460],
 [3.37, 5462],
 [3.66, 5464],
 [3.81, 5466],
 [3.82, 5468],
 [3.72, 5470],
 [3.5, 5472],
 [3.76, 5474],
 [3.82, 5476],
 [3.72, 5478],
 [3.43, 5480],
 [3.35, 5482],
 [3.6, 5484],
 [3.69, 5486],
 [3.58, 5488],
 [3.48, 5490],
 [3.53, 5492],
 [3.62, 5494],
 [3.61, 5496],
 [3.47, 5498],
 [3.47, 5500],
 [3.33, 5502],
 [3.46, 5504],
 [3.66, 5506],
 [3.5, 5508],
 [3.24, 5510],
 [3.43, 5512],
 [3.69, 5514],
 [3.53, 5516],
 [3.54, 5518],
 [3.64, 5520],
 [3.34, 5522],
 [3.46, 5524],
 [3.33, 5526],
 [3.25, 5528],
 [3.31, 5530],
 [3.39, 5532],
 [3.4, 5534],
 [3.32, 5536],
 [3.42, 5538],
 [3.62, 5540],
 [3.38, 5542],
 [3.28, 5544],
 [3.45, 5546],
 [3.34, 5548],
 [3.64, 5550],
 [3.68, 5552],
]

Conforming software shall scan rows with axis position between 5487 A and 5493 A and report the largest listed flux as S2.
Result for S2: 3.58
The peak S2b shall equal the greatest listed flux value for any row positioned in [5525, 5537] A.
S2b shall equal 3.4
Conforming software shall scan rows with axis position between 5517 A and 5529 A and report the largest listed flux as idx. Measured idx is 3.64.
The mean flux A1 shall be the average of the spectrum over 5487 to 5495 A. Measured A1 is 3.55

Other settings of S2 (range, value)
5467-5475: 3.82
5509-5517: 3.69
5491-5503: 3.62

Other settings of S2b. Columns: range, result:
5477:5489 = 3.72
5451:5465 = 3.66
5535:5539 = 3.42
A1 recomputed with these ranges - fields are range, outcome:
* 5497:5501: 3.47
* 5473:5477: 3.79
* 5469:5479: 3.7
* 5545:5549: 3.4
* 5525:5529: 3.29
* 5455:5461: 3.43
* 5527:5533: 3.32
